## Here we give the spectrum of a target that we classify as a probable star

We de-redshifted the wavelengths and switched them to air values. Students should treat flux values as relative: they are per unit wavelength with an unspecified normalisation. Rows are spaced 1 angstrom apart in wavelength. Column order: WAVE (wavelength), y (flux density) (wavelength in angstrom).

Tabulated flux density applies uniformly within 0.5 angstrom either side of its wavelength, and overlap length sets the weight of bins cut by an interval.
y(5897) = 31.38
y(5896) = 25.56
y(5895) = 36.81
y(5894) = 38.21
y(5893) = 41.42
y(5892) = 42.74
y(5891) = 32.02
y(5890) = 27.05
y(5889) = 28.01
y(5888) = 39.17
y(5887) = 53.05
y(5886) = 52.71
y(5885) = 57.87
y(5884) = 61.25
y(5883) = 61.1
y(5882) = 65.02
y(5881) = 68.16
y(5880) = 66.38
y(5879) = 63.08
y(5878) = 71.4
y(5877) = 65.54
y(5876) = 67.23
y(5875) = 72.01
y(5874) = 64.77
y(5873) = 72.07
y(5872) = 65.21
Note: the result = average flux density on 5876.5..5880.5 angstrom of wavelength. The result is 66.6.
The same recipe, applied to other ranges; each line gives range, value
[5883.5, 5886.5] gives 57.3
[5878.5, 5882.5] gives 65.7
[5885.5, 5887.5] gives 52.9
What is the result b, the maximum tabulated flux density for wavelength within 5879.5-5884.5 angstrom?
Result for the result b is 68.16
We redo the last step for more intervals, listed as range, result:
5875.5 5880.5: 71.4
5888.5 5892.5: 42.74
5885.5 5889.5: 53.05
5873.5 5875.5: 72.01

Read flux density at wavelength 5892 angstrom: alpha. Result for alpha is 42.74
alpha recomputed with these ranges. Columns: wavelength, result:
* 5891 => 32.02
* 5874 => 64.77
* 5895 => 36.81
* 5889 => 28.01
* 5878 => 71.4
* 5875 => 72.01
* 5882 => 65.02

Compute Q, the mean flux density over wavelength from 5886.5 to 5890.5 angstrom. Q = 36.8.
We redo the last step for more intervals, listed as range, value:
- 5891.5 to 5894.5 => 40.8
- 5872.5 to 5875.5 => 69.6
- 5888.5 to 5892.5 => 32.5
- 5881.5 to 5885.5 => 61.3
